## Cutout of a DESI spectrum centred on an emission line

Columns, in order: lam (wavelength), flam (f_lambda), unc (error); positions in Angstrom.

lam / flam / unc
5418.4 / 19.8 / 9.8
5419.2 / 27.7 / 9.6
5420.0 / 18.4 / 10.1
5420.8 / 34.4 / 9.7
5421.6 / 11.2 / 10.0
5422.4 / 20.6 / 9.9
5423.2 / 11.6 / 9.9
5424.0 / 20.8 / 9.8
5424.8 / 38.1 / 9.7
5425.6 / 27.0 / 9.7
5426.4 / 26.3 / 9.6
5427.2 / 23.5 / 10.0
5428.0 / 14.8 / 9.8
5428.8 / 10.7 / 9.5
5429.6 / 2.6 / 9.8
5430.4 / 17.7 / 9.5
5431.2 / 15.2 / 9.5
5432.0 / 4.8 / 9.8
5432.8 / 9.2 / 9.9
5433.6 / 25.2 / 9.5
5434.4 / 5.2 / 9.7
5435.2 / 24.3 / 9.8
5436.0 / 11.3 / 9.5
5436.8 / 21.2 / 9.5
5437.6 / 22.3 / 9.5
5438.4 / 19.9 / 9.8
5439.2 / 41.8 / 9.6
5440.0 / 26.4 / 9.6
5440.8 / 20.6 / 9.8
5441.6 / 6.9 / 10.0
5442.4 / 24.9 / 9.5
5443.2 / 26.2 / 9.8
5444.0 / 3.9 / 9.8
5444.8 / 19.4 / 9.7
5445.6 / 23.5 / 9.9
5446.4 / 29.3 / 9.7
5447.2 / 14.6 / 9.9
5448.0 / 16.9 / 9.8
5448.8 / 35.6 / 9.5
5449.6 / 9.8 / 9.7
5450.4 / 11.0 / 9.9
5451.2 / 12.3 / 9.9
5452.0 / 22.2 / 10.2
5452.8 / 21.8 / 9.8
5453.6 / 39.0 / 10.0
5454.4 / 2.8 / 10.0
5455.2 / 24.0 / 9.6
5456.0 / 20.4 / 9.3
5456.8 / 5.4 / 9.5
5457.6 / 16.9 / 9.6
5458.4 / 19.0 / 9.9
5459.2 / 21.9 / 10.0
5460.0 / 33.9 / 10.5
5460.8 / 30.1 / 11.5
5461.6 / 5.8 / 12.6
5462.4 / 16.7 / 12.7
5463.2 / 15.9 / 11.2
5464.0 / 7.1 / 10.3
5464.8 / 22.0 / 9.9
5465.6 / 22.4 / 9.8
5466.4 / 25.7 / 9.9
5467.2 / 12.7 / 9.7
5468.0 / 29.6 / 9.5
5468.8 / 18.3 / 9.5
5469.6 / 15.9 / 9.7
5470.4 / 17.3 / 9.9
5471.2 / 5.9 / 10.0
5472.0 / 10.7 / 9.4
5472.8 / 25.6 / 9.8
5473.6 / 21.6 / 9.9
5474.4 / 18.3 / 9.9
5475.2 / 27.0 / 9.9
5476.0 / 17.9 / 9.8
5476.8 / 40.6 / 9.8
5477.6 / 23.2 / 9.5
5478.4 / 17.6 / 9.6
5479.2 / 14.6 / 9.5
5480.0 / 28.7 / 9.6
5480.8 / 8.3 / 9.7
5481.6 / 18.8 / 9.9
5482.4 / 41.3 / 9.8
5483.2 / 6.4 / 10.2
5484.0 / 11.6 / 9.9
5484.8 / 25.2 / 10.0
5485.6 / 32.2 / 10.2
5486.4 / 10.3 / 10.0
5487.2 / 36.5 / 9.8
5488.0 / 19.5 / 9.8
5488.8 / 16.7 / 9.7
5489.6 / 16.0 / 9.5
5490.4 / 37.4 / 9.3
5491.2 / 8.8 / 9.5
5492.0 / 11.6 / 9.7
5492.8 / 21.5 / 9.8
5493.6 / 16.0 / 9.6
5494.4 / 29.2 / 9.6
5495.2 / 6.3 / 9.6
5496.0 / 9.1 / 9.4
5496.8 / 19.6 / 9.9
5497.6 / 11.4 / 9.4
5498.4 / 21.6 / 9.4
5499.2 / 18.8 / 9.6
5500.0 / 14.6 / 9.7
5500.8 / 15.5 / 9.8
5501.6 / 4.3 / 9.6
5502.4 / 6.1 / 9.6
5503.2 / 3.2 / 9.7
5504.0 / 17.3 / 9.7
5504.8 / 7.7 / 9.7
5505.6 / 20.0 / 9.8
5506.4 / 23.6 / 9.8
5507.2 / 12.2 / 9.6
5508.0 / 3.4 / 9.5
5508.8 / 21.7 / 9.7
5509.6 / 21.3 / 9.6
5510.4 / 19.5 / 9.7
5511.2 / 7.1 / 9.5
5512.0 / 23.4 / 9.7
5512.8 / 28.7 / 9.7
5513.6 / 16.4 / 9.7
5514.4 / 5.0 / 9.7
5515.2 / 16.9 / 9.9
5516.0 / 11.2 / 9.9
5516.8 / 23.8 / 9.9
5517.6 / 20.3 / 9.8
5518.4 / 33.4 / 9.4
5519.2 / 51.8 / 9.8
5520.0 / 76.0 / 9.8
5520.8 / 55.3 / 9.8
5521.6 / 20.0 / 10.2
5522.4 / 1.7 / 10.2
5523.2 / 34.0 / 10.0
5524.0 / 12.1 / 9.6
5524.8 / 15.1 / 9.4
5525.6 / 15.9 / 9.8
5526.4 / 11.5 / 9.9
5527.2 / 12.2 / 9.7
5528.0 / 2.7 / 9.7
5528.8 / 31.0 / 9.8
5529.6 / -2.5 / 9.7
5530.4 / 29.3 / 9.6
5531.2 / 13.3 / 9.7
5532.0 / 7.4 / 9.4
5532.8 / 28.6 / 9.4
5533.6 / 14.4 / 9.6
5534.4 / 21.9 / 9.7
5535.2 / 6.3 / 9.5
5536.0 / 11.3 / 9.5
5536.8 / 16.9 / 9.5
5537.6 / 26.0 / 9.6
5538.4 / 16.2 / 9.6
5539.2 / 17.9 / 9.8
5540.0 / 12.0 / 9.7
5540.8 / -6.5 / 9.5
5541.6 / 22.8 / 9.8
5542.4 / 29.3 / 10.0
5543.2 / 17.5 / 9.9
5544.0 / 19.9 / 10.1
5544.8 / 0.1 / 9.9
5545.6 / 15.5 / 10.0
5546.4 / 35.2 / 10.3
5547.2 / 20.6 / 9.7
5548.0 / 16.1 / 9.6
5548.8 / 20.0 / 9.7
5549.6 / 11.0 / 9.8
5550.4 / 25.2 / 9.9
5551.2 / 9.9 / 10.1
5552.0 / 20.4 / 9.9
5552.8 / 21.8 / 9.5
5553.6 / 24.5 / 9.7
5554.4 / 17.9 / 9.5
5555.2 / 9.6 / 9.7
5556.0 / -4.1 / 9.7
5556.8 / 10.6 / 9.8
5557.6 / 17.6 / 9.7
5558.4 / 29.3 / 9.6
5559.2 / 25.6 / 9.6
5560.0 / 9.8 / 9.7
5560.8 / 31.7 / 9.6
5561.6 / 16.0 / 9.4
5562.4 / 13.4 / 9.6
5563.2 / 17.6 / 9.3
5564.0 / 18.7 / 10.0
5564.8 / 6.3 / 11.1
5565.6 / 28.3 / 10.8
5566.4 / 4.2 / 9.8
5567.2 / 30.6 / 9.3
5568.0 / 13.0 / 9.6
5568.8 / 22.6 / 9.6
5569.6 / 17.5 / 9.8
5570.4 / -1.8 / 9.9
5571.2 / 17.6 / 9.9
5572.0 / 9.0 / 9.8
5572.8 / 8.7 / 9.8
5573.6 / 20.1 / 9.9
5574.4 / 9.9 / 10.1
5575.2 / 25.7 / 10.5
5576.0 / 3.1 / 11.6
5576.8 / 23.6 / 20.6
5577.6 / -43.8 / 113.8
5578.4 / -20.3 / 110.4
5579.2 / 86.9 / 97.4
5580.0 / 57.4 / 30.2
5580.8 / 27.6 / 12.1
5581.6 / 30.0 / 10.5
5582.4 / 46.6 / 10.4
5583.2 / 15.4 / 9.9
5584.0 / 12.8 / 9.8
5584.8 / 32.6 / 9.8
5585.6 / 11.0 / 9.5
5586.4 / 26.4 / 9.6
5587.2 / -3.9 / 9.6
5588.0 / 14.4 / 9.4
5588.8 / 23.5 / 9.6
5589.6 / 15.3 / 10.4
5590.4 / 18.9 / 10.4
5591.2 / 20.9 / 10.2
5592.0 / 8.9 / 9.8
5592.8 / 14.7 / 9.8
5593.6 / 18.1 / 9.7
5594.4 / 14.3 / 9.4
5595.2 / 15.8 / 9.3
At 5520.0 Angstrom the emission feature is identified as Hbeta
